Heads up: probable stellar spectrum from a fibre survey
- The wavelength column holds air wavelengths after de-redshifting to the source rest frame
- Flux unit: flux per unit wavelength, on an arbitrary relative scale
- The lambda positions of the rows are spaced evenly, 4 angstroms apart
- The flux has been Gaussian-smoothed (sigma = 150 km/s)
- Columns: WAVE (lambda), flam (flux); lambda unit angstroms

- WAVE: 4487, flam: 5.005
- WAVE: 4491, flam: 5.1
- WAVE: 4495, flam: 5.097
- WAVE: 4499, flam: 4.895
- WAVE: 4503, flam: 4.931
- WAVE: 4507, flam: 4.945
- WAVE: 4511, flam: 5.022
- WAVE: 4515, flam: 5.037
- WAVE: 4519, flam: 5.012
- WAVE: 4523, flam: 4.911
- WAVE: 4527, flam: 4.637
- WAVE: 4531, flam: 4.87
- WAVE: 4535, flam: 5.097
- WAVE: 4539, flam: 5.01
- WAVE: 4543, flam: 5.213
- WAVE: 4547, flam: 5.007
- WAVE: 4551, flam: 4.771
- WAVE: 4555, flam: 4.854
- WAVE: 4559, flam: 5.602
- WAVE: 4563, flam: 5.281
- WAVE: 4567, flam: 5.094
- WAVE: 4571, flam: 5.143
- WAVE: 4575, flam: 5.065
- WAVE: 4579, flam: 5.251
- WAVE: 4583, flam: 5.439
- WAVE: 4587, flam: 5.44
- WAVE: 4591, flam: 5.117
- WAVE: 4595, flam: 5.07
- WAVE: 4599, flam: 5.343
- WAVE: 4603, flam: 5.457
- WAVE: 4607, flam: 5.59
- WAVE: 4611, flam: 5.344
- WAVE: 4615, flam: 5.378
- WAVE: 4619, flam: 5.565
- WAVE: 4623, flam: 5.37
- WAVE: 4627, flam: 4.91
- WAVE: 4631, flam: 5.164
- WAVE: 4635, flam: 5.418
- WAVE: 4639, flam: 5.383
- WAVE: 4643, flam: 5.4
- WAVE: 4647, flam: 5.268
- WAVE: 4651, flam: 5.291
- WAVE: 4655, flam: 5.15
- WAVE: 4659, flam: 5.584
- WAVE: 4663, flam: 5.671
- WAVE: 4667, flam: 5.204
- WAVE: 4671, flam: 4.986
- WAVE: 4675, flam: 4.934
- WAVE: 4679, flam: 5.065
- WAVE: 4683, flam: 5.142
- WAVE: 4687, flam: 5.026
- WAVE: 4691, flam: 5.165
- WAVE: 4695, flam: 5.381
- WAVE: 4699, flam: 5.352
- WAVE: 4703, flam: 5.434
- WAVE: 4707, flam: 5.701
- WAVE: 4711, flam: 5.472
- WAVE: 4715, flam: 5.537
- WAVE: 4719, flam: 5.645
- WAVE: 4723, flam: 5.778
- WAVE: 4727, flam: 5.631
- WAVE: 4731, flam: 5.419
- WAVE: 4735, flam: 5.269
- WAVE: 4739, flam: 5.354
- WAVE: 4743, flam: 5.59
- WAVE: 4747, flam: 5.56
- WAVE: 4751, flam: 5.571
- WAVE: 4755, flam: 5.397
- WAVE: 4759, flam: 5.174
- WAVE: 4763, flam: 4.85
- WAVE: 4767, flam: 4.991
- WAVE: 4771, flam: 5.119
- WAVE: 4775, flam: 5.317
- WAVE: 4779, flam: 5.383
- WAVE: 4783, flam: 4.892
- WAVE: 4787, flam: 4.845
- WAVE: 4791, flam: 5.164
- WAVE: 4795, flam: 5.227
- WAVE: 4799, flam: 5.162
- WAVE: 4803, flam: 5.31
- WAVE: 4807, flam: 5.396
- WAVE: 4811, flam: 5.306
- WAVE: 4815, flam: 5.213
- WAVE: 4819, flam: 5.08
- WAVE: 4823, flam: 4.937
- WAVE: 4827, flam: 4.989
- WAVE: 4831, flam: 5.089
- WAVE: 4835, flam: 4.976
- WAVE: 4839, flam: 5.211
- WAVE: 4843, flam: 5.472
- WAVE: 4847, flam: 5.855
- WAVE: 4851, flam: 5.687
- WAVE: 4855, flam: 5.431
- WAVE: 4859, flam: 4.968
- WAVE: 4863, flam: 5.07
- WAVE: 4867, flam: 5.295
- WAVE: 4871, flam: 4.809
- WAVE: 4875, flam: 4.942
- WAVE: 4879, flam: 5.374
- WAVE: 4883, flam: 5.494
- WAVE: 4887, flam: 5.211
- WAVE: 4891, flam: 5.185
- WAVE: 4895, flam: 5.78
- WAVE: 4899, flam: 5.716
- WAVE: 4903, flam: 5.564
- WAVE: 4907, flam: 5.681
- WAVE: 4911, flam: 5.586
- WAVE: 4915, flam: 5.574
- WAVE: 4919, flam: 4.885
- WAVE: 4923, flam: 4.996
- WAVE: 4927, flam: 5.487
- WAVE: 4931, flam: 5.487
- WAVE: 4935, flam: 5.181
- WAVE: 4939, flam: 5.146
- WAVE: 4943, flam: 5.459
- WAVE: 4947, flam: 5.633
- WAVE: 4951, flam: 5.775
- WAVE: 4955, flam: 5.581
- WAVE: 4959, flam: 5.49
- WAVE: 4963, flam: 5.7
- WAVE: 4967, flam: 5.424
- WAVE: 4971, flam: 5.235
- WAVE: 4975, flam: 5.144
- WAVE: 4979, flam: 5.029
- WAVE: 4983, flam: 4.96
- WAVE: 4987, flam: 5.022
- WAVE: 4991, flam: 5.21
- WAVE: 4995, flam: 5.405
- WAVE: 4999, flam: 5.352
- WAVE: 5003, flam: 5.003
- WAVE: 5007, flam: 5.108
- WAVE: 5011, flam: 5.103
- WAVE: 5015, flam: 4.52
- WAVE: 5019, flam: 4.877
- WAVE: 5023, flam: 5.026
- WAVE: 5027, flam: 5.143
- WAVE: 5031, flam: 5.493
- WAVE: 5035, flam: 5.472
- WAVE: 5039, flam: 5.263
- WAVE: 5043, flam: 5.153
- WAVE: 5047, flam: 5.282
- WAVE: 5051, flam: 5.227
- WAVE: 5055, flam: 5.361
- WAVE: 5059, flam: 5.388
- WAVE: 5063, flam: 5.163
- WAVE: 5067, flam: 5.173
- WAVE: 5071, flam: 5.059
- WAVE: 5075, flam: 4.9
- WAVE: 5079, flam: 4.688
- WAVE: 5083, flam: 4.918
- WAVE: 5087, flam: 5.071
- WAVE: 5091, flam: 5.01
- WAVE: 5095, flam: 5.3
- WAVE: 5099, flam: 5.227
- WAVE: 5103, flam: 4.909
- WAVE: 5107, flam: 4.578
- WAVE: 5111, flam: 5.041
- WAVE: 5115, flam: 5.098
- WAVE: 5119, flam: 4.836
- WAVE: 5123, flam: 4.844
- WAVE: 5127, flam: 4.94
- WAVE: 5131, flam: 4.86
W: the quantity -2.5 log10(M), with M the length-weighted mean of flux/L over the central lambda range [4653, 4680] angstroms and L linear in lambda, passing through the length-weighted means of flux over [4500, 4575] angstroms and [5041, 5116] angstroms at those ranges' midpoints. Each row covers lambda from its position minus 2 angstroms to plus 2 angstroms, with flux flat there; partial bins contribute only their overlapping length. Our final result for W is -0.04 mag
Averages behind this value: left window 5.02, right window 5.08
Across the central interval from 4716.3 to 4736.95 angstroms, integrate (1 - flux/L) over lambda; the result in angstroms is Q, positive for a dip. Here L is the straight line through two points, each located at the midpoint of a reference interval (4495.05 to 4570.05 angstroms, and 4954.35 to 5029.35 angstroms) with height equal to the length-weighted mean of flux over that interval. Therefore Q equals -1.9 angstroms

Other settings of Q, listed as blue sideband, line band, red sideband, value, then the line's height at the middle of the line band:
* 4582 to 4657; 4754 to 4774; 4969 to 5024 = 0.5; 5.22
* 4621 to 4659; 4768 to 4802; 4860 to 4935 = 1.1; 5.31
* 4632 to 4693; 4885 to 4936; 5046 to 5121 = -2.8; 5.14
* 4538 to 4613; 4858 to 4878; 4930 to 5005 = 1.0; 5.3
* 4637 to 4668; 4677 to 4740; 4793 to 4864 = -0.8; 5.33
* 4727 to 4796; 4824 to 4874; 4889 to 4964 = 1.3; 5.37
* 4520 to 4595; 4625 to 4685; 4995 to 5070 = -1.5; 5.11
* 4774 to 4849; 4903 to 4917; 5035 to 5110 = -1.2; 5.16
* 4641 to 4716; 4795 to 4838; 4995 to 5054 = 0.8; 5.24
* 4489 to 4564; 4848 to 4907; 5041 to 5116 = -3.4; 5.06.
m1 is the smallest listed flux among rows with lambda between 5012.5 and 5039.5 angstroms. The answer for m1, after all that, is 4.52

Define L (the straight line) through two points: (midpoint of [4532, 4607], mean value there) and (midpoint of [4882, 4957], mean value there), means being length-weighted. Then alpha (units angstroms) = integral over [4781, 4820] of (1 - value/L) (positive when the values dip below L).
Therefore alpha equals 1.4 angstroms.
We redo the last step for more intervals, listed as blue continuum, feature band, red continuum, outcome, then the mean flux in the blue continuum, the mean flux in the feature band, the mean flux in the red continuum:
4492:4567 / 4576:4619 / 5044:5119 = -2.8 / 5.01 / 5.35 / 5.07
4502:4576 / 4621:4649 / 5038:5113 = -1.3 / 5.03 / 5.27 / 5.09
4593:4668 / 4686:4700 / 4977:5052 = 0.2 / 5.35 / 5.24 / 5.14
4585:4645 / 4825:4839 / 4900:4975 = 0.9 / 5.33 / 5.05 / 5.43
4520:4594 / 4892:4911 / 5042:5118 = -2.1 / 5.1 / 5.65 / 5.08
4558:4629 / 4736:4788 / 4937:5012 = 0.6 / 5.3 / 5.24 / 5.31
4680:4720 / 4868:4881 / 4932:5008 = 0.7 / 5.37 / 5.06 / 5.31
